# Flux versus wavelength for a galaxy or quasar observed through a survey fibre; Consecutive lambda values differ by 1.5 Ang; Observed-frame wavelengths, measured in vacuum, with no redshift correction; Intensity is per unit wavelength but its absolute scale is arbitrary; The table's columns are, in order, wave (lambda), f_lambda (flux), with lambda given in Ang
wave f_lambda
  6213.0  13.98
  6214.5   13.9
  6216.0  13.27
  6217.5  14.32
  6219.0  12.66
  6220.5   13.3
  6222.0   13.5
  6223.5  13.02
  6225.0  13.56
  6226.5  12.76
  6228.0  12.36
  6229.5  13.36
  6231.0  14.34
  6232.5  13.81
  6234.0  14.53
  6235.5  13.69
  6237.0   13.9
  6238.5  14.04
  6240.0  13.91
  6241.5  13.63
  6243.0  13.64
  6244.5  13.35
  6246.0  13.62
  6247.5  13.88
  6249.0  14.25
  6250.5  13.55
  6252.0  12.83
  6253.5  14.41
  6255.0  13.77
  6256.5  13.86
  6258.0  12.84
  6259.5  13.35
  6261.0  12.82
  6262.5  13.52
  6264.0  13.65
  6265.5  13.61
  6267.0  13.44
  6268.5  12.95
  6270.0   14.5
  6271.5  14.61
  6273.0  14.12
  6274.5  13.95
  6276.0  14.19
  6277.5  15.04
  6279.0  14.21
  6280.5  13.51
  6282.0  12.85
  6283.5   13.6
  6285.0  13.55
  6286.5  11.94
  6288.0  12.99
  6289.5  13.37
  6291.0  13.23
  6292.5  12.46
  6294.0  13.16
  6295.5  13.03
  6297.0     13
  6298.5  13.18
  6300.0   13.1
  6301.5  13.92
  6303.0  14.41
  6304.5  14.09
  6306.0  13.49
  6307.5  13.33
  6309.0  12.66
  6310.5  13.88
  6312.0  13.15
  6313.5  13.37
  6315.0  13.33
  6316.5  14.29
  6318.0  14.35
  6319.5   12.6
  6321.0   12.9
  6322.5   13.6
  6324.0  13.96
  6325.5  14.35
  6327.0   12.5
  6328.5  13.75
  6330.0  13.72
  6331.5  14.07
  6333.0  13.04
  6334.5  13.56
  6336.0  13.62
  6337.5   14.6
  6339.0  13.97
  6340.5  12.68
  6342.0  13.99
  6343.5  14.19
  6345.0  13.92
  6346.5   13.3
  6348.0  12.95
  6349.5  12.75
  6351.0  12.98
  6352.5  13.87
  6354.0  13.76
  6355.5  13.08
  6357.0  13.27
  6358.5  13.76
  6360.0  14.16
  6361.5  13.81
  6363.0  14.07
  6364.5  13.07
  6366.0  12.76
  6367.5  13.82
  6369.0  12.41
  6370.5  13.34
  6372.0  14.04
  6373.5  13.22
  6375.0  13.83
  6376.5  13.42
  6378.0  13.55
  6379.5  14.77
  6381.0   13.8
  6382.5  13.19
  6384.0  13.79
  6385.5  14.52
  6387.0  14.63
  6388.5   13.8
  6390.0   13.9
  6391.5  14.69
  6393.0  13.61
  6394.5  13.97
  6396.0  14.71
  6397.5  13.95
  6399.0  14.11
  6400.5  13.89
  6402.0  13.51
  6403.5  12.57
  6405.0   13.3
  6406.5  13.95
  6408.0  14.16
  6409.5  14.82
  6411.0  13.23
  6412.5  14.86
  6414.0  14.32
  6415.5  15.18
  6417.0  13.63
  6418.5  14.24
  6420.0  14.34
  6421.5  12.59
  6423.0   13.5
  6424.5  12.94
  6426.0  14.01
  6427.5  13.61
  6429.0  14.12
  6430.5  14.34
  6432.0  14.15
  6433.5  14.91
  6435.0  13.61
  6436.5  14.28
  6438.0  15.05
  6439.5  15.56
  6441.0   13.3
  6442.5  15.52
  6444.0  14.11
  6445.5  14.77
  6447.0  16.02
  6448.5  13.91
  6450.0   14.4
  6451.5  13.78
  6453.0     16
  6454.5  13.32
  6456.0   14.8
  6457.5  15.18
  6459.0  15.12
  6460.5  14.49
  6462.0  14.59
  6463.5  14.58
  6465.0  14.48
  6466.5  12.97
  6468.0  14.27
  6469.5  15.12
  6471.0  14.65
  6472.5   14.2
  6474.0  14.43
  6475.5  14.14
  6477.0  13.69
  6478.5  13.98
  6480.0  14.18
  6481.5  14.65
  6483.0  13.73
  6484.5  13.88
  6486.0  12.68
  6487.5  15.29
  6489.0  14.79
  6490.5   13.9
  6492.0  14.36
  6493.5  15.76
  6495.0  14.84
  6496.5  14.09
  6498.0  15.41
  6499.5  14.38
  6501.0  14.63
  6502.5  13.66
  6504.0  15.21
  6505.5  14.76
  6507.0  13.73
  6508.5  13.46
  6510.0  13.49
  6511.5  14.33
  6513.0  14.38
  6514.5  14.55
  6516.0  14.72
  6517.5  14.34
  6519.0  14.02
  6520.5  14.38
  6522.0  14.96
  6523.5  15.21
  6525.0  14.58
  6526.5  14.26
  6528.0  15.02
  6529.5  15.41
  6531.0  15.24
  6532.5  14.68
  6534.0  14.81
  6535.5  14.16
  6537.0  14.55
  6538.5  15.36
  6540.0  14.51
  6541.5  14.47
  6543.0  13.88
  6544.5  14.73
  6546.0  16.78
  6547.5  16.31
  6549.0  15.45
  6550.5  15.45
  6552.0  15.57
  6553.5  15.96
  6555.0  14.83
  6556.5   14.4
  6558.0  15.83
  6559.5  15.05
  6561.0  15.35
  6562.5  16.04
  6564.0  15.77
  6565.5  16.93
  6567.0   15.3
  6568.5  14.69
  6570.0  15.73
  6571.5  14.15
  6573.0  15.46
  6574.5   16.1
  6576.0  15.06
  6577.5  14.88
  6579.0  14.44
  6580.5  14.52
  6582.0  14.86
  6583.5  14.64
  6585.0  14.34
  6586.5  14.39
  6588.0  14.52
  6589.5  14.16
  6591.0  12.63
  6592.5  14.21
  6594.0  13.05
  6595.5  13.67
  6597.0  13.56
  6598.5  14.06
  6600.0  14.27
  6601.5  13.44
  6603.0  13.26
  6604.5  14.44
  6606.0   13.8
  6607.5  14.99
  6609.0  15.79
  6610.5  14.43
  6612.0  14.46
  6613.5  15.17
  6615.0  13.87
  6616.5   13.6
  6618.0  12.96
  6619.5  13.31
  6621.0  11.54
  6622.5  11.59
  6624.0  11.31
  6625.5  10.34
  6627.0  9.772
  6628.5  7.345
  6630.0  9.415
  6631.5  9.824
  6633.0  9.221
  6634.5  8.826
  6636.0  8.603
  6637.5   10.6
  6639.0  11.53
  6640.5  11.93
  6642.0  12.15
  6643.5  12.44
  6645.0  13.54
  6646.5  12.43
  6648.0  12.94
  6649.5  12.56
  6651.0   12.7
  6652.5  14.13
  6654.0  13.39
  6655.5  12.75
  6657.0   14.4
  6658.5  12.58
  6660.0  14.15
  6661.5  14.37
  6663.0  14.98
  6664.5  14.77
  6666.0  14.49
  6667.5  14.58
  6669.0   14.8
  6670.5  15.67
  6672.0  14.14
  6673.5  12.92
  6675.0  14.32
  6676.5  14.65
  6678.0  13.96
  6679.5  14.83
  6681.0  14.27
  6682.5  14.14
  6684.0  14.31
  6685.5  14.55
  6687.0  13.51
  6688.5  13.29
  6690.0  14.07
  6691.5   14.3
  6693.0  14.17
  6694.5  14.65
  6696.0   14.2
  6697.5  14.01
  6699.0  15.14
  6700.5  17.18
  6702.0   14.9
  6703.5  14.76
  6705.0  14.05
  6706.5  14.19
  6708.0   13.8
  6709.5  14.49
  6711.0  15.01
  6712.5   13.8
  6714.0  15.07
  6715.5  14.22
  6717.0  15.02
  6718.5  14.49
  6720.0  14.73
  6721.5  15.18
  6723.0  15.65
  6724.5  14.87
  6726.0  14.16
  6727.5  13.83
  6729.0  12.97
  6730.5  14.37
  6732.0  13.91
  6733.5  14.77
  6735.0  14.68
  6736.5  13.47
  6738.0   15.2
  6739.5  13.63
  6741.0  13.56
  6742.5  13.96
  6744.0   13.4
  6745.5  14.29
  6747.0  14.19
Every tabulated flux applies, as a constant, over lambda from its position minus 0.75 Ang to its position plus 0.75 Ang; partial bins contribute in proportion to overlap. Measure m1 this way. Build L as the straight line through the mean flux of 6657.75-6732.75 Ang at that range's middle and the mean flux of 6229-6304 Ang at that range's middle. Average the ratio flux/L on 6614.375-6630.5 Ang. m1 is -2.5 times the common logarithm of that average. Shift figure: 0.25 mag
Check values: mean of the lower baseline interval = 13.6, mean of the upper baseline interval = 14.4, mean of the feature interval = 11.4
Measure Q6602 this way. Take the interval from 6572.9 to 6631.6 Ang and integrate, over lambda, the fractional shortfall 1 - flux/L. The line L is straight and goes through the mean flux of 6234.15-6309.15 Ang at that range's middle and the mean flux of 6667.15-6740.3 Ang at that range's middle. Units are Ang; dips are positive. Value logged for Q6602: 3.2 Ang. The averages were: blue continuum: 13.6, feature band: 13.5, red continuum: 14.4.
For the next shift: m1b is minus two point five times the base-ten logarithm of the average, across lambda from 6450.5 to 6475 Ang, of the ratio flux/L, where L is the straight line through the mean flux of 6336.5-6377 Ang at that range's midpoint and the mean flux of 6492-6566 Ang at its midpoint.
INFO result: -0.010 mag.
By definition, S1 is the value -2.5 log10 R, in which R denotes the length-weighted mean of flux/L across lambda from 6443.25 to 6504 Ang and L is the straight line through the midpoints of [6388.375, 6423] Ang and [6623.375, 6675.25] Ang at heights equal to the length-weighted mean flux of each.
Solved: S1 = -0.071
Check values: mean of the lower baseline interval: 14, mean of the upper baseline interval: 12.4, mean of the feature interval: 14.4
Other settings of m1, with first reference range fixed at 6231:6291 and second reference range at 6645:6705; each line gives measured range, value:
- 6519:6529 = -0.05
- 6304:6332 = 0.02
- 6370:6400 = -0.01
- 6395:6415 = -0.01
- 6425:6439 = -0.03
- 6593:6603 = 0.03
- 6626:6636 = 0.48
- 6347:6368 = 0.03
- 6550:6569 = -0.11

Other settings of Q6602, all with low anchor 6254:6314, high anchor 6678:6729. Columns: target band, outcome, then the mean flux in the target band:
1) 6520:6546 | -1.3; 14.8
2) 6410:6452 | -1.2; 14.2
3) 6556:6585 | -2.1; 15.2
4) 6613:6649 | 7.3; 11.4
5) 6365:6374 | 0.3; 13.3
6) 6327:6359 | 0.2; 13.5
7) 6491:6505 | -0.7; 14.7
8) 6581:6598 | 0.2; 14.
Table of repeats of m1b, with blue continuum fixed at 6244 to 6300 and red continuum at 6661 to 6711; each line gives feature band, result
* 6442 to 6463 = -0.06 mag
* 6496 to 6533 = -0.03 mag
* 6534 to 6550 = -0.07 mag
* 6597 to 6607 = 0.03 mag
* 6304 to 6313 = 0.01 mag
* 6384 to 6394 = -0.03 mag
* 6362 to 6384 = 0.02 mag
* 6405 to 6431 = -0.01 mag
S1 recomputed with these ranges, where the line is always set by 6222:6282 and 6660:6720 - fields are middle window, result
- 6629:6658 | 0.22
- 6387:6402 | -0.01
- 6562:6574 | -0.09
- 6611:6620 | 0.03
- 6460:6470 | -0.02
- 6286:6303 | 0.05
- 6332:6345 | 0.01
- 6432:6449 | -0.05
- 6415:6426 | 0.02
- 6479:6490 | 0.00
